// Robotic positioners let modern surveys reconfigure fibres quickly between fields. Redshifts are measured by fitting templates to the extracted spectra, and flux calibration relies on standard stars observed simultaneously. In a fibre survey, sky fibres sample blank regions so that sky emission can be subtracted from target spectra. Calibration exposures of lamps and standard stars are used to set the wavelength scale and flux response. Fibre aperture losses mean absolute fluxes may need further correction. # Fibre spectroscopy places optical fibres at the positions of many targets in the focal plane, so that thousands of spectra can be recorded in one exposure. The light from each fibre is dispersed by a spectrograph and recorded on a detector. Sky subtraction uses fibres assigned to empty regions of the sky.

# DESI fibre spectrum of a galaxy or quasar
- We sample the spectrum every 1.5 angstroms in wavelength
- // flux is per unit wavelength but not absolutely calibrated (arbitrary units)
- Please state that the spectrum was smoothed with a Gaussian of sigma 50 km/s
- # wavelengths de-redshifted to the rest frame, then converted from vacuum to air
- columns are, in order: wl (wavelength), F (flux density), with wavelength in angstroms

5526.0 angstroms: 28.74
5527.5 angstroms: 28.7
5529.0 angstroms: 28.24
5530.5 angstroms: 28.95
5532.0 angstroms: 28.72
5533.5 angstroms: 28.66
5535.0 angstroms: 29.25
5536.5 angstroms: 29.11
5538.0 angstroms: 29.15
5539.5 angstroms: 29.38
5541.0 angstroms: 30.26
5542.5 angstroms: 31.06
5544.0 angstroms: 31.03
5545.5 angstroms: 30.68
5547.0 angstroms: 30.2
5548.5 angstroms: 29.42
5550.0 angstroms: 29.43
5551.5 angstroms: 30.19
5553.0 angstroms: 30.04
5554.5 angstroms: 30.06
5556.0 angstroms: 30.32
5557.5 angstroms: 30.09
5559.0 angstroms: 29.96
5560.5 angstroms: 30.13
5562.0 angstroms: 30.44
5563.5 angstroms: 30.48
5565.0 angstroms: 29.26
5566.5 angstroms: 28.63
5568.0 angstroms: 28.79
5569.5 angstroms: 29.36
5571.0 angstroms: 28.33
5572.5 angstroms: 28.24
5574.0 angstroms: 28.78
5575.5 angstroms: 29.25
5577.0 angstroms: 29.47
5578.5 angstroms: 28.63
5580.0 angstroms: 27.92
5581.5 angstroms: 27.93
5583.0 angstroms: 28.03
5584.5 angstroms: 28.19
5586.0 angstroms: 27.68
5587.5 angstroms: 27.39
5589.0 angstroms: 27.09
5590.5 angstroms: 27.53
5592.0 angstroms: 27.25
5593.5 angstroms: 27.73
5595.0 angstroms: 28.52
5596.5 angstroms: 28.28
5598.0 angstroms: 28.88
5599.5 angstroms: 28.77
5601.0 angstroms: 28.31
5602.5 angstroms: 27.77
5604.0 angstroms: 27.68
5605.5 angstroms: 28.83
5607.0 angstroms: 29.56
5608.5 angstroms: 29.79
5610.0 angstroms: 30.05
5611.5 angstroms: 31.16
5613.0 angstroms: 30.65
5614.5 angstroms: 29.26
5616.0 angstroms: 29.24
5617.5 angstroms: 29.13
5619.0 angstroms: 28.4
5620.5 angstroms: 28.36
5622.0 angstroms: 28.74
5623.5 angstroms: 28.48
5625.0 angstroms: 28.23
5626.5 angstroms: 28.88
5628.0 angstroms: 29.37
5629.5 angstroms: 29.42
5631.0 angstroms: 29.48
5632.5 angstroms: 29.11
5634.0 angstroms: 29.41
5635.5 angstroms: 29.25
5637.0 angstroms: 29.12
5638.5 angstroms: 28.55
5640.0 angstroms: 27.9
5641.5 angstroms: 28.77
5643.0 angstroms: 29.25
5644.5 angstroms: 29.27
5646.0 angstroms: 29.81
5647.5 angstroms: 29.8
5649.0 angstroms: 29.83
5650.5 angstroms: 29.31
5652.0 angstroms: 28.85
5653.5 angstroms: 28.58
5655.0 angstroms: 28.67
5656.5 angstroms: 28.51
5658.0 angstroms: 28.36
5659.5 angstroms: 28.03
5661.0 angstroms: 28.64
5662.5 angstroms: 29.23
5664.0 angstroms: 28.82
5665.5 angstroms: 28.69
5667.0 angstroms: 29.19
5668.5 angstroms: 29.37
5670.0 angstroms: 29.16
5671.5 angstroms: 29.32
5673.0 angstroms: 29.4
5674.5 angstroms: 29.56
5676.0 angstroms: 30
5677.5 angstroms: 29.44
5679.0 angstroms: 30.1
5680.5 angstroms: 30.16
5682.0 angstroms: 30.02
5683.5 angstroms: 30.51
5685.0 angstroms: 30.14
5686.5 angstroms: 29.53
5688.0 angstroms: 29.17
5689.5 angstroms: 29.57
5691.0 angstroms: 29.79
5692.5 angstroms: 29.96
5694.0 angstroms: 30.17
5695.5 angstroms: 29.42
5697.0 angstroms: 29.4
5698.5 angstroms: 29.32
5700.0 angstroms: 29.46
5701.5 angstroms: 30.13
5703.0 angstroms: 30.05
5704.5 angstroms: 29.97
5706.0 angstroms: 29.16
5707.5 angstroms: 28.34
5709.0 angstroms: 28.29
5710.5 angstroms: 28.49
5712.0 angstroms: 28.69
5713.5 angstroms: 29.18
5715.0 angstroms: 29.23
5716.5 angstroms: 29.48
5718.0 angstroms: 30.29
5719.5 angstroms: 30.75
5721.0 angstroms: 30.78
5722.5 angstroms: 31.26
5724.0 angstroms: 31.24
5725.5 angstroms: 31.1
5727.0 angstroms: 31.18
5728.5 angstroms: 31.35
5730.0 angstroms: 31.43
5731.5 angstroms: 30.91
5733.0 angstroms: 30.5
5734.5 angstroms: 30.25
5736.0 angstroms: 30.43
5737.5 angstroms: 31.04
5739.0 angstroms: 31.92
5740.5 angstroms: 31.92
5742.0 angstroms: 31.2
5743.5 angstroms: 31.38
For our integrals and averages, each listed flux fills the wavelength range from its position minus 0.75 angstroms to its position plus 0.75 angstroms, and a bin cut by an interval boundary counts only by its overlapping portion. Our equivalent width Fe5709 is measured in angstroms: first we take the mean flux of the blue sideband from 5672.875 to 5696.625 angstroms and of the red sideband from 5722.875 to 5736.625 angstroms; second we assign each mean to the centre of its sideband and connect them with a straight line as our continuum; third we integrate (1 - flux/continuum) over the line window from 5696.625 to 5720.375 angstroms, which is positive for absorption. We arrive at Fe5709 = 0.79 angstroms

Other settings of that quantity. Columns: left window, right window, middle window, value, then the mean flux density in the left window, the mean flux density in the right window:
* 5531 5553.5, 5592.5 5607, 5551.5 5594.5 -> 0.3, 29.8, 28.4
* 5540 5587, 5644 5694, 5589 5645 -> 1.0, 29.4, 29.4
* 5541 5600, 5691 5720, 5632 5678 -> 0.4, 29.1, 29.5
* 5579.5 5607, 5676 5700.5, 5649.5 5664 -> 0.2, 28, 29.8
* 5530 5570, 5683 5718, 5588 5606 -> 1.0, 29.7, 29.5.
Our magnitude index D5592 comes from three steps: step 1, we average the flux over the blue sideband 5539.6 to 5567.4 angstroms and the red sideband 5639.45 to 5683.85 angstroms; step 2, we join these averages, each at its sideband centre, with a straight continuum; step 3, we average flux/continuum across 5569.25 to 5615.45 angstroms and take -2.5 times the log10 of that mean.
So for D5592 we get 0.044 mag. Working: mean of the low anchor 30.1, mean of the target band 28.6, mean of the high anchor 29.2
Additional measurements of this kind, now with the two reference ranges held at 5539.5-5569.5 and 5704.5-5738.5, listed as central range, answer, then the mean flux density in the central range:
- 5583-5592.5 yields 0.09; 27.6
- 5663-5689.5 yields 0.02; 29.6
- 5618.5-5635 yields 0.04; 28.9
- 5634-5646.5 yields 0.04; 29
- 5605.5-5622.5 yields 0.02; 29.5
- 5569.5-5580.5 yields 0.05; 28.7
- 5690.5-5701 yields 0.02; 29.7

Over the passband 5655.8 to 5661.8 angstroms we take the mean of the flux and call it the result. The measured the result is 28.4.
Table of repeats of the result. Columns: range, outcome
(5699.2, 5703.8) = 29.9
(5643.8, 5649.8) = 29.7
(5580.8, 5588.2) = 27.8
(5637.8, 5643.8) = 28.6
